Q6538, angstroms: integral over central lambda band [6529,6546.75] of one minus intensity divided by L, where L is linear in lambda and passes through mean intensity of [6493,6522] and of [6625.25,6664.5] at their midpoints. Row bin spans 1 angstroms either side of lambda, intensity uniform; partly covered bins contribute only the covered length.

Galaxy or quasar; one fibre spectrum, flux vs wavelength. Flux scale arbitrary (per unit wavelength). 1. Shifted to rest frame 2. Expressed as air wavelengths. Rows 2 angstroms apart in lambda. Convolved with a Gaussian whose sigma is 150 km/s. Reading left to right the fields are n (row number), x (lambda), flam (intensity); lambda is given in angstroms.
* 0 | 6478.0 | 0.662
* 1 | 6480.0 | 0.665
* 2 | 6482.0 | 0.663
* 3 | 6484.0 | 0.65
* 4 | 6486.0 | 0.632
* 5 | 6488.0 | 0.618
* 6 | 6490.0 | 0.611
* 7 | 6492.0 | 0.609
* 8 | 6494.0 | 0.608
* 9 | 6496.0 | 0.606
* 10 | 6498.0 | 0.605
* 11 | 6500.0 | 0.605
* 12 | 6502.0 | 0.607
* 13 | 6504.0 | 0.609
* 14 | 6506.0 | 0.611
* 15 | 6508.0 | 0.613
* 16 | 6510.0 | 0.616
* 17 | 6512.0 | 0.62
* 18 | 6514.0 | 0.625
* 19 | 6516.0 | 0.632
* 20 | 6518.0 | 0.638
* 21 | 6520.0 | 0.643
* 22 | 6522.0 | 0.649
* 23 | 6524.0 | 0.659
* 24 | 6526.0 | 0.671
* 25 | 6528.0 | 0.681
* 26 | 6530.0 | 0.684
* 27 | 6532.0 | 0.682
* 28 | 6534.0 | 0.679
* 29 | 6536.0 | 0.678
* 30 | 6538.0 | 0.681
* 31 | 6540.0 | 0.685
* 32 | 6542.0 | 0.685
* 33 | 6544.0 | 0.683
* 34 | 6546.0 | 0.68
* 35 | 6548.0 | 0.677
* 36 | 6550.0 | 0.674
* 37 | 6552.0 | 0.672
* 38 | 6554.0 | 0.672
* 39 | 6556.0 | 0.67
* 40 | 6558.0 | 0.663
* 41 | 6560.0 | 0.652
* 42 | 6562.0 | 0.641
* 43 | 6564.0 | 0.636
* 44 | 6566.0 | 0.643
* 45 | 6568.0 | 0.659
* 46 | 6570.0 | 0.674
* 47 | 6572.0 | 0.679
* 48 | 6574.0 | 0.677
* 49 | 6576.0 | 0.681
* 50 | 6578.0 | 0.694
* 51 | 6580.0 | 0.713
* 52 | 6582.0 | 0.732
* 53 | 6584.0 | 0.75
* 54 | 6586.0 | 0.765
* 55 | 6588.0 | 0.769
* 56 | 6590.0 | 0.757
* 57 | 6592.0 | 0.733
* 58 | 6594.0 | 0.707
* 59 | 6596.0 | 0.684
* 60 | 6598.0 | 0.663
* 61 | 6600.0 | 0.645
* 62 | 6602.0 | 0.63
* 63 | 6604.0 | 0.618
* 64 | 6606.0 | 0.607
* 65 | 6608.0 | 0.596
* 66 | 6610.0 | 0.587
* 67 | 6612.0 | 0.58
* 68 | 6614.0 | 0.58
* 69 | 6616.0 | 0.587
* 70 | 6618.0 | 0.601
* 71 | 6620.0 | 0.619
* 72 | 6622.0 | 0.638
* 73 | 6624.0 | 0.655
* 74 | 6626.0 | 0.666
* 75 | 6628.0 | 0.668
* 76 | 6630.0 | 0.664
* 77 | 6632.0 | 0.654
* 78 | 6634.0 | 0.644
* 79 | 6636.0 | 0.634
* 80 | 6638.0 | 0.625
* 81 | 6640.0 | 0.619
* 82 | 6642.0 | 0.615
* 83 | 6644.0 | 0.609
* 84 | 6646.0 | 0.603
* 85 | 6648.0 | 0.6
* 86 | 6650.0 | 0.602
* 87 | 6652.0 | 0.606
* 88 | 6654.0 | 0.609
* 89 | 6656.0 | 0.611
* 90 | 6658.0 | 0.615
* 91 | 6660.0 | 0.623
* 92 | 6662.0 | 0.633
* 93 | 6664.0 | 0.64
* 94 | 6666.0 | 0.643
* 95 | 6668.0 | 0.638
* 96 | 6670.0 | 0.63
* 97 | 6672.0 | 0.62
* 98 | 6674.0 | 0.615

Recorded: -1.77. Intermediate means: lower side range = 0.618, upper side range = 0.627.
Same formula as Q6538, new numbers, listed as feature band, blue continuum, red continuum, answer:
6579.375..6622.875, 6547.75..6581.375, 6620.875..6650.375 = -0.7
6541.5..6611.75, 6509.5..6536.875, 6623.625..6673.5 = -3.4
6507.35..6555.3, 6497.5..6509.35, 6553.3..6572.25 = -2.3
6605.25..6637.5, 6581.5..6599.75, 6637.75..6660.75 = 2.0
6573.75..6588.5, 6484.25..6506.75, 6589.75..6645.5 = -2.2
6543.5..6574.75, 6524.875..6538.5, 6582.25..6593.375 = 2.1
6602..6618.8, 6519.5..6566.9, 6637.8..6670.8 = 1.1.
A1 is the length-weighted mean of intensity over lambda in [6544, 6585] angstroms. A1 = 0.677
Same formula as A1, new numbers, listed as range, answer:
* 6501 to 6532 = 0.639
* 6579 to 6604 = 0.709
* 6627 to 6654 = 0.626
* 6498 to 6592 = 0.669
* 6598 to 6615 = 0.609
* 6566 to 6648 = 0.656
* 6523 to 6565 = 0.672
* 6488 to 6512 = 0.61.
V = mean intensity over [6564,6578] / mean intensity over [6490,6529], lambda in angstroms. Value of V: 1.07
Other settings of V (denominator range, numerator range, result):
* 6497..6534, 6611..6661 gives 0.97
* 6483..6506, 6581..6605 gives 1.15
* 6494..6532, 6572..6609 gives 1.09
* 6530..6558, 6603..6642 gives 0.92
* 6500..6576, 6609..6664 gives 0.95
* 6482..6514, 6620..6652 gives 1.02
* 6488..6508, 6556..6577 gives 1.09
